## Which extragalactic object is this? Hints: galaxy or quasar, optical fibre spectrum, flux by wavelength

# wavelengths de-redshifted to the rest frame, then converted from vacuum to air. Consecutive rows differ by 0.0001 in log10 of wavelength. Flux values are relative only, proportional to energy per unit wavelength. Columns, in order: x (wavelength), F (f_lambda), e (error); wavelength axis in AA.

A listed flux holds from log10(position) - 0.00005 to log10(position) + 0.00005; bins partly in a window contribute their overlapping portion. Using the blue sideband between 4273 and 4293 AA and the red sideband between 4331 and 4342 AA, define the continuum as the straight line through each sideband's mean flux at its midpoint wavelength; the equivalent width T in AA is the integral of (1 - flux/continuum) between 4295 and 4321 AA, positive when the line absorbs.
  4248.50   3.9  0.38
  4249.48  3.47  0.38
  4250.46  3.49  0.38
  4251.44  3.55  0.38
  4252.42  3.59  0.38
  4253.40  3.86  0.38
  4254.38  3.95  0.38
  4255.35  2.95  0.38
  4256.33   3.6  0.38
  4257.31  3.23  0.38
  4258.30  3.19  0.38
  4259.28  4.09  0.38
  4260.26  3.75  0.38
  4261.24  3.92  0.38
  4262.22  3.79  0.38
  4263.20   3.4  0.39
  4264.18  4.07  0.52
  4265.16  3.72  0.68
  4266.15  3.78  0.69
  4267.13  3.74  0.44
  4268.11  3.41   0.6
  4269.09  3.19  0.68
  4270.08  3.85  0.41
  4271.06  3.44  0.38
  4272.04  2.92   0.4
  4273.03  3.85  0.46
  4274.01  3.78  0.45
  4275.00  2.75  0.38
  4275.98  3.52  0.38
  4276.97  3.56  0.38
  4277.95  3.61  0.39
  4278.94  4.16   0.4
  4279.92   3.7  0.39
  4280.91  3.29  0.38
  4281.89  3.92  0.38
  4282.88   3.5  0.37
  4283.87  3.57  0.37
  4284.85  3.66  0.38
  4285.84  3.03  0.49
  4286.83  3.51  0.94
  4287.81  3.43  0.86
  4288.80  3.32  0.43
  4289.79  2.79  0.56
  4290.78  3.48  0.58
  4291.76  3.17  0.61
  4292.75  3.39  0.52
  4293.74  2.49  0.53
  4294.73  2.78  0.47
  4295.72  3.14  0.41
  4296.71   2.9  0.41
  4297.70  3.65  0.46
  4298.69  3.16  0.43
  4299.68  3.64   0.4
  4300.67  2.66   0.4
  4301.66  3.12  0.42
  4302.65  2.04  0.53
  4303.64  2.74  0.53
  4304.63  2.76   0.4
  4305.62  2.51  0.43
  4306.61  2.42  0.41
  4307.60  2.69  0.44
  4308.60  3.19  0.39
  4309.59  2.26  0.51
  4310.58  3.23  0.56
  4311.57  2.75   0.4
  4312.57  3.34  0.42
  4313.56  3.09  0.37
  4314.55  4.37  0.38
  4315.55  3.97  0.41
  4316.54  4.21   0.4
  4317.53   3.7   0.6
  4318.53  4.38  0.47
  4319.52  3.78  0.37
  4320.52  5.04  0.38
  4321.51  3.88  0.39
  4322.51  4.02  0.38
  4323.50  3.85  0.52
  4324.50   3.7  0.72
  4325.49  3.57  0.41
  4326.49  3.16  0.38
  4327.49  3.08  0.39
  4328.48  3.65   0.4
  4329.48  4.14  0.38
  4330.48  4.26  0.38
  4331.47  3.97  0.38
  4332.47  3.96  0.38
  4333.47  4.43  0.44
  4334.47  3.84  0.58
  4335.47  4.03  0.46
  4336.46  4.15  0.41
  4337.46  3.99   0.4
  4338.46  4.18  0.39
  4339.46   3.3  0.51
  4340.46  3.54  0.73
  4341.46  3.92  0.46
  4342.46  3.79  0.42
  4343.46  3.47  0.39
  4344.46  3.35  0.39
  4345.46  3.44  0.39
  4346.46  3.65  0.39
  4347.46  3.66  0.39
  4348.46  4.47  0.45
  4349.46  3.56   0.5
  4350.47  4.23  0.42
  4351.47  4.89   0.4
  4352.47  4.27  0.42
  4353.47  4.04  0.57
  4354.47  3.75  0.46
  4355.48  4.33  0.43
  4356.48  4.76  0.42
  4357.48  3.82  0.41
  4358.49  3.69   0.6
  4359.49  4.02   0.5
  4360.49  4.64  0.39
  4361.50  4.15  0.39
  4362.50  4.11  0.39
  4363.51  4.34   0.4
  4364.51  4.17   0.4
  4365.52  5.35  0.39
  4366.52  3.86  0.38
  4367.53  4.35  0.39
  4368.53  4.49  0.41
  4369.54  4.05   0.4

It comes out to 3.1 AA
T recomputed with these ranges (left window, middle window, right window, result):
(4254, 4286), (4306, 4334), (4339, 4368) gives 1.5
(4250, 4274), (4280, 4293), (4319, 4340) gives 1.1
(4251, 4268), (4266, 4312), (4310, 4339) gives 6.4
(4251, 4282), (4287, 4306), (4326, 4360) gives 3.6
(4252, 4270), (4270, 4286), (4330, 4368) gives 0.7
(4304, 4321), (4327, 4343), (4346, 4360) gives -0.5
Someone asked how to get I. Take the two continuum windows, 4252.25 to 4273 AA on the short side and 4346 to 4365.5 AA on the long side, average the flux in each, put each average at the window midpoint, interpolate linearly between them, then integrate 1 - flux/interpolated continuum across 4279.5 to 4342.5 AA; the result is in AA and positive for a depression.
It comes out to 6.9 AA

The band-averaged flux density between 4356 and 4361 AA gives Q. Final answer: 4.18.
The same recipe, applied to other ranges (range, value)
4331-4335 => 4.04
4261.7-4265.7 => 3.75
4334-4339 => 4.04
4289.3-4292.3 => 3.16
